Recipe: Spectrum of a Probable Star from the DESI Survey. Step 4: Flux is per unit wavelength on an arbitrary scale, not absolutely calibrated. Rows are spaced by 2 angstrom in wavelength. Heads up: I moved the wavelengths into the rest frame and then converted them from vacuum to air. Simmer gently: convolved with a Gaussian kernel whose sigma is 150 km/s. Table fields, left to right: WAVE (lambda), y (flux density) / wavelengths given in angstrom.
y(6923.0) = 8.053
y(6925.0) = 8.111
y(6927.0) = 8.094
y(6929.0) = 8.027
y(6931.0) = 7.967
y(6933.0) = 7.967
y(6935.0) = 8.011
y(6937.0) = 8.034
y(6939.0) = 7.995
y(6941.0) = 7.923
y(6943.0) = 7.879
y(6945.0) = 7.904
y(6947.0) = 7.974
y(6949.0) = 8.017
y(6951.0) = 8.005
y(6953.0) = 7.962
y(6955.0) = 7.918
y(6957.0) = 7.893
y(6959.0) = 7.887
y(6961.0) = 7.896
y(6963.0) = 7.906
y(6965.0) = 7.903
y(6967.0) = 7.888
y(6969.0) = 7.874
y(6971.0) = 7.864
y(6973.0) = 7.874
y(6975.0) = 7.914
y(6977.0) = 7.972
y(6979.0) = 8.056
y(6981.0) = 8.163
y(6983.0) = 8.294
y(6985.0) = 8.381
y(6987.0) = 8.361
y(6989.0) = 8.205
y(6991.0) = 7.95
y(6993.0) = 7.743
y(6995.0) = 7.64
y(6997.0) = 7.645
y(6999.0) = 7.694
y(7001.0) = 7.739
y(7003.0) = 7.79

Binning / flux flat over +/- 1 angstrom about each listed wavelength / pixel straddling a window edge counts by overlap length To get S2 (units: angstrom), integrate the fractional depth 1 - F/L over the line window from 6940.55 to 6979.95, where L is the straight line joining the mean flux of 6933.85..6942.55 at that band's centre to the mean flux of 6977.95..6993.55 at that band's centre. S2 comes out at 0.7 angstrom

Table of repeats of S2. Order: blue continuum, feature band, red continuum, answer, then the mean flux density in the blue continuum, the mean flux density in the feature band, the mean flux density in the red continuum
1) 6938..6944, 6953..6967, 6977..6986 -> 0.3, 7.93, 7.9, 8.2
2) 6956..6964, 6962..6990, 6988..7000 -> -0.7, 7.9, 8.05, 7.81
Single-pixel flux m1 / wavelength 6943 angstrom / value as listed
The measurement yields 7.879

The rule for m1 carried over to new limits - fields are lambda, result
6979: 8.056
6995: 7.64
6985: 8.381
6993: 7.743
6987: 8.361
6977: 7.972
